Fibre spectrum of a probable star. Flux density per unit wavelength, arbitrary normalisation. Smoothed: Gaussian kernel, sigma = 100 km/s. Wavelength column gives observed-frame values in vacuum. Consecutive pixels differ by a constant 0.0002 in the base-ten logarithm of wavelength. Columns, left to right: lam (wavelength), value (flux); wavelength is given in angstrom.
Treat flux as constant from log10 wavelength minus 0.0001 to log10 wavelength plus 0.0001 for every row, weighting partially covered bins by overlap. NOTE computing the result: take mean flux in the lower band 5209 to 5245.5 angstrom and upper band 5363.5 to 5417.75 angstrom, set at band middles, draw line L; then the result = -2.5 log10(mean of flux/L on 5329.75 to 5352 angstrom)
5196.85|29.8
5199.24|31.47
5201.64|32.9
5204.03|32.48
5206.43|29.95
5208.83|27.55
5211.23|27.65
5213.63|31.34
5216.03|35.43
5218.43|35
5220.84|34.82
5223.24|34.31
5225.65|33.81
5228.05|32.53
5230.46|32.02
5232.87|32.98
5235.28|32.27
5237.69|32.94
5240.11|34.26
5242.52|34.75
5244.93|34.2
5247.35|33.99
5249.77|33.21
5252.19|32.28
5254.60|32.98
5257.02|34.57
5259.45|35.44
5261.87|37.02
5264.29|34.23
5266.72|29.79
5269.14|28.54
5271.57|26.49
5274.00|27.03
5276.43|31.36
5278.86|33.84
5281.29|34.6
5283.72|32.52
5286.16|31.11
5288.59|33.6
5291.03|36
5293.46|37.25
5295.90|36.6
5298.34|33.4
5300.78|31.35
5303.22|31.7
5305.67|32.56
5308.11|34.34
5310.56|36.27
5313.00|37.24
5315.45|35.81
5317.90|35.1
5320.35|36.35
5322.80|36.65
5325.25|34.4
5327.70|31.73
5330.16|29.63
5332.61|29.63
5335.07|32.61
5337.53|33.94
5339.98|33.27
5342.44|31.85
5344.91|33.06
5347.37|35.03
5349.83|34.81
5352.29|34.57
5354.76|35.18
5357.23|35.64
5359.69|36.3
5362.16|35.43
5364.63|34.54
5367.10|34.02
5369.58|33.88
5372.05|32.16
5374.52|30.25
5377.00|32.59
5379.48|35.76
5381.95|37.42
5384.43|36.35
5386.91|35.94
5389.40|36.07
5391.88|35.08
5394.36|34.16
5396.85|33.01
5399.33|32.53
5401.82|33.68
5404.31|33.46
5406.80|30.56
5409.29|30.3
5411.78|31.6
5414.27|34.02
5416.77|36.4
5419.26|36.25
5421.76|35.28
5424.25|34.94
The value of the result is 0.02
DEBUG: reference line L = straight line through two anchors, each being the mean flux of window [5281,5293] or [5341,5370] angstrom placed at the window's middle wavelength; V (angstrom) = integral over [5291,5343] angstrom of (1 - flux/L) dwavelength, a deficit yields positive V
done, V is 0.17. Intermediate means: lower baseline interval 33.7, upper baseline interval 34.5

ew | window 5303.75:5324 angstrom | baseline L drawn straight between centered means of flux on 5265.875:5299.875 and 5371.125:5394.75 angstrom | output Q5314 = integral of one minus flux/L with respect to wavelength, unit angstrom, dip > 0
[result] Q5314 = -1.5 angstrom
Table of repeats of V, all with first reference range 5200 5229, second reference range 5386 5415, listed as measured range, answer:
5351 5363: -0.85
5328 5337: 0.53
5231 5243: -0.32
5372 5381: 0.08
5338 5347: -0.01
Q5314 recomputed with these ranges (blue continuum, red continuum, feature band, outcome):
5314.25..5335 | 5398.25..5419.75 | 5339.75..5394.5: -1.9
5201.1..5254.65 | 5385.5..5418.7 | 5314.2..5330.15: -0.6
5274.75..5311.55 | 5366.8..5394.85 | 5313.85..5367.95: 0.0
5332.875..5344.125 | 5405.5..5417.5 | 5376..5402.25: -1.9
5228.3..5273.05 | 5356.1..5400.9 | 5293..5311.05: -0.3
